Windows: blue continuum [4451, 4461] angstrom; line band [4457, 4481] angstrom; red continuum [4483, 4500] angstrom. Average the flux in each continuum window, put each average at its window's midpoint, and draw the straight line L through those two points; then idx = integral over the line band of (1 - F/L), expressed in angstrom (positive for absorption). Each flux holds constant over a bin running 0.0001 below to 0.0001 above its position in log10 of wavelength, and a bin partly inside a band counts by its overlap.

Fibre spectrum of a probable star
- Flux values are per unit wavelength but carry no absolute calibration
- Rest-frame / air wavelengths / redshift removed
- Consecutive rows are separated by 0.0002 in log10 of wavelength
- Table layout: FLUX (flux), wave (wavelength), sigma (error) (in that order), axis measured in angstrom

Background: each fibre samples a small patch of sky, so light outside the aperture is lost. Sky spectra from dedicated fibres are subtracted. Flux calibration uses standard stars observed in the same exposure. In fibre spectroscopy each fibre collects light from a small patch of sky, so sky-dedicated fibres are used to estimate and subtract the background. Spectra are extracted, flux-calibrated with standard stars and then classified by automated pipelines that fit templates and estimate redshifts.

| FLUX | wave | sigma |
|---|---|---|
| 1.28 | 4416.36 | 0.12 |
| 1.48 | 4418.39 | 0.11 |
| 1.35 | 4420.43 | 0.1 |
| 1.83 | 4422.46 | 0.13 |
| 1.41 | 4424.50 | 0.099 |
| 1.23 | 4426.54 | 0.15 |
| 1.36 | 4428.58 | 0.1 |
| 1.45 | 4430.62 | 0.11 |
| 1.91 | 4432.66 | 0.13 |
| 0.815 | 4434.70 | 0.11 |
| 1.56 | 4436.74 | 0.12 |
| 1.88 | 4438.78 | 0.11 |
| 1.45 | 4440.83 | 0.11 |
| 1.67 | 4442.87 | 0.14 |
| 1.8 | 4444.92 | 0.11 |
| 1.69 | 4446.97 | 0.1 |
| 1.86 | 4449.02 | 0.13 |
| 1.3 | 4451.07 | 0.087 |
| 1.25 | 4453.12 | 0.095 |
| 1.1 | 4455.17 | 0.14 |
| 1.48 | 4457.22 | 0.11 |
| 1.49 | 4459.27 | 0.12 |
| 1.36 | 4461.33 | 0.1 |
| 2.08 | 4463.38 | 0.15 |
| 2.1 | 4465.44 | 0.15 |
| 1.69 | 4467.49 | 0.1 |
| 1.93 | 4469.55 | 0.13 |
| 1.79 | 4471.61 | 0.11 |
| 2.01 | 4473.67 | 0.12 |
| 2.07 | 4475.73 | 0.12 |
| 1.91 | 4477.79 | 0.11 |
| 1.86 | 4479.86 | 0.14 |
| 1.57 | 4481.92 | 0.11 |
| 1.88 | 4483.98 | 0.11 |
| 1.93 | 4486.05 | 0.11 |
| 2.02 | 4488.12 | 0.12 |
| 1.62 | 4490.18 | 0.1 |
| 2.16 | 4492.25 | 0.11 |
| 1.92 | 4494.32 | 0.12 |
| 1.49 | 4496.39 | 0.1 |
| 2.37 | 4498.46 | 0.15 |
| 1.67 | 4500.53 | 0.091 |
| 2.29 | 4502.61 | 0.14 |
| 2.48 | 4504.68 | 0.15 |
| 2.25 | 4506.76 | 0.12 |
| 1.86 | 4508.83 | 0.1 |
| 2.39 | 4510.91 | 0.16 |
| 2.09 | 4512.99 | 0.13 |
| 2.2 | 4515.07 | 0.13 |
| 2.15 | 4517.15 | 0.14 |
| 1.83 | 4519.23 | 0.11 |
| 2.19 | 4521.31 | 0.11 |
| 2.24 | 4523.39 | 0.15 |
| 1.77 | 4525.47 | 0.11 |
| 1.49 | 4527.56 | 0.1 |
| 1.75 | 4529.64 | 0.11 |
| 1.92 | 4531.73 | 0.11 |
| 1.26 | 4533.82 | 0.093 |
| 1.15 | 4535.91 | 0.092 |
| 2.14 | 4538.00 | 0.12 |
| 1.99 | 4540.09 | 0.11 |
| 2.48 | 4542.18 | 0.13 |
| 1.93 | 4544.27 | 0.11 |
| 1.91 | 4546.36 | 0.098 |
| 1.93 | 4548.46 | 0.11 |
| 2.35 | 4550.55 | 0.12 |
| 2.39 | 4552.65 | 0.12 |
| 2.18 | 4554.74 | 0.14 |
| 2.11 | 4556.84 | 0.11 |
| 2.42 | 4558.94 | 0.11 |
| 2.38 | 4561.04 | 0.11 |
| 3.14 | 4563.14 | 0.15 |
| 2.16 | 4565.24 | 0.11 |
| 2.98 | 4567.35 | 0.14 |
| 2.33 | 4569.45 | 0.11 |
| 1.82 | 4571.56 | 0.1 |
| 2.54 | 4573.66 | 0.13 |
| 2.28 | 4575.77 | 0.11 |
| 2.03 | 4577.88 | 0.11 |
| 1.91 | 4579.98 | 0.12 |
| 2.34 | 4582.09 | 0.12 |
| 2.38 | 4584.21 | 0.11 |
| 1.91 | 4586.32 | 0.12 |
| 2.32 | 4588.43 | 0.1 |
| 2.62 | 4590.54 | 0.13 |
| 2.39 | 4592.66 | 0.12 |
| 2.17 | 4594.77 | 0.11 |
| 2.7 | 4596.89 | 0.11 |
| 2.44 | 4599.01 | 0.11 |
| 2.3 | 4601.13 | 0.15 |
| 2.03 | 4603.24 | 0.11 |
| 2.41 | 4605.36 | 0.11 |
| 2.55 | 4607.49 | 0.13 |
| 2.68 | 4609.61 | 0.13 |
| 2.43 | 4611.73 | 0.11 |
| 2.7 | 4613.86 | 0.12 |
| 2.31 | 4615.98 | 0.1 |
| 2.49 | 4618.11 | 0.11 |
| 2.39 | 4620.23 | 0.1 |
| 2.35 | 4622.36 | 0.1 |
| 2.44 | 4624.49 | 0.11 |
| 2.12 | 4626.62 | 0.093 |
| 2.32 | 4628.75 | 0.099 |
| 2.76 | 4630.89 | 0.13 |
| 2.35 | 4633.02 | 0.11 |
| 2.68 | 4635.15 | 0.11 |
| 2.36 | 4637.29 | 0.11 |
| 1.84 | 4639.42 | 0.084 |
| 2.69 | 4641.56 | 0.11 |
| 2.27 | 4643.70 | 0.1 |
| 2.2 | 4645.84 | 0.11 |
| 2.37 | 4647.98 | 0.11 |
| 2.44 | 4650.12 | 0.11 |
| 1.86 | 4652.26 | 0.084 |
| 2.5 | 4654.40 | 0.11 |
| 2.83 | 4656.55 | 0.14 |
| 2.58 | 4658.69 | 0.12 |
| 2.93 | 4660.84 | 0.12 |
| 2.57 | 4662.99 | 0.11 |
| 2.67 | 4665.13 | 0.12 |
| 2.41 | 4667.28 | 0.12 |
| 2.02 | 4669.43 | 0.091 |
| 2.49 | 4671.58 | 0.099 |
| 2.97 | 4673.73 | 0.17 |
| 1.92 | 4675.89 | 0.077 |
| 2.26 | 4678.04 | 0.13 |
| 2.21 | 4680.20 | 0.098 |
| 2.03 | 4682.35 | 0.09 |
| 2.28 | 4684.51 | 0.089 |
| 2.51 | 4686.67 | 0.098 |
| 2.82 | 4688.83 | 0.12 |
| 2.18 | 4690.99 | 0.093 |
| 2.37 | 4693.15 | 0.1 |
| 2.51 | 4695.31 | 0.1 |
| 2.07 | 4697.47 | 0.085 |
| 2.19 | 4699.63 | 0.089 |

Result -4.4 angstrom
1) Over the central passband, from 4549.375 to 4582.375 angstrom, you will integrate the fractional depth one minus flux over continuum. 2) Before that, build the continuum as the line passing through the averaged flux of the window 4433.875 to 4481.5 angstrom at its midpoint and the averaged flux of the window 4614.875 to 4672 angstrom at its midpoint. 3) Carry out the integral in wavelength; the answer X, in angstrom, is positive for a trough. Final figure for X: -3.7 angstrom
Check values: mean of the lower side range 1.66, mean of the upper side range 2.42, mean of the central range 2.33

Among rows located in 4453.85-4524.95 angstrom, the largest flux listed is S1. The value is 2.48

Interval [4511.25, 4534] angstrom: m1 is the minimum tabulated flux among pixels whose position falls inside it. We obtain 1.26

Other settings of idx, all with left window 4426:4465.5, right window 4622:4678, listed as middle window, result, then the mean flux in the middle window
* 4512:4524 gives -1.7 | 2.11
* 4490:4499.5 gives -1.1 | 1.94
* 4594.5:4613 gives -1.7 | 2.42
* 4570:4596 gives -1.3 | 2.23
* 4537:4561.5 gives -2.4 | 2.18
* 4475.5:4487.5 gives -1.2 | 1.86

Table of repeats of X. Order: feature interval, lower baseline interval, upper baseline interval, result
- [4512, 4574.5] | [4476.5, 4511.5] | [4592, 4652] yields 1.0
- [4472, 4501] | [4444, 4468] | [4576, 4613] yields -2.2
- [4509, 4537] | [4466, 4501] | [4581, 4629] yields 2.2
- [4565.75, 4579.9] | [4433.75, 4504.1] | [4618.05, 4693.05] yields -1.2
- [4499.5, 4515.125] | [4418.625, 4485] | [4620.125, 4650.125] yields -2.5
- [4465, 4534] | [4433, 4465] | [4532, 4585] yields -4.8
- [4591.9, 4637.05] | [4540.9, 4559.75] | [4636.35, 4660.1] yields -2.4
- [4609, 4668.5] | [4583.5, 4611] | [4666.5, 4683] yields -2.9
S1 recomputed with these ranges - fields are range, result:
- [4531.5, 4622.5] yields 3.14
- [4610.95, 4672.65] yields 2.93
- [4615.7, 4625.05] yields 2.49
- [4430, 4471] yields 2.1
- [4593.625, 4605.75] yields 2.7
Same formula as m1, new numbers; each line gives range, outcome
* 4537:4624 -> 1.82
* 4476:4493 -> 1.57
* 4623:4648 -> 1.84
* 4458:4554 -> 1.15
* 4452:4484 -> 1.1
